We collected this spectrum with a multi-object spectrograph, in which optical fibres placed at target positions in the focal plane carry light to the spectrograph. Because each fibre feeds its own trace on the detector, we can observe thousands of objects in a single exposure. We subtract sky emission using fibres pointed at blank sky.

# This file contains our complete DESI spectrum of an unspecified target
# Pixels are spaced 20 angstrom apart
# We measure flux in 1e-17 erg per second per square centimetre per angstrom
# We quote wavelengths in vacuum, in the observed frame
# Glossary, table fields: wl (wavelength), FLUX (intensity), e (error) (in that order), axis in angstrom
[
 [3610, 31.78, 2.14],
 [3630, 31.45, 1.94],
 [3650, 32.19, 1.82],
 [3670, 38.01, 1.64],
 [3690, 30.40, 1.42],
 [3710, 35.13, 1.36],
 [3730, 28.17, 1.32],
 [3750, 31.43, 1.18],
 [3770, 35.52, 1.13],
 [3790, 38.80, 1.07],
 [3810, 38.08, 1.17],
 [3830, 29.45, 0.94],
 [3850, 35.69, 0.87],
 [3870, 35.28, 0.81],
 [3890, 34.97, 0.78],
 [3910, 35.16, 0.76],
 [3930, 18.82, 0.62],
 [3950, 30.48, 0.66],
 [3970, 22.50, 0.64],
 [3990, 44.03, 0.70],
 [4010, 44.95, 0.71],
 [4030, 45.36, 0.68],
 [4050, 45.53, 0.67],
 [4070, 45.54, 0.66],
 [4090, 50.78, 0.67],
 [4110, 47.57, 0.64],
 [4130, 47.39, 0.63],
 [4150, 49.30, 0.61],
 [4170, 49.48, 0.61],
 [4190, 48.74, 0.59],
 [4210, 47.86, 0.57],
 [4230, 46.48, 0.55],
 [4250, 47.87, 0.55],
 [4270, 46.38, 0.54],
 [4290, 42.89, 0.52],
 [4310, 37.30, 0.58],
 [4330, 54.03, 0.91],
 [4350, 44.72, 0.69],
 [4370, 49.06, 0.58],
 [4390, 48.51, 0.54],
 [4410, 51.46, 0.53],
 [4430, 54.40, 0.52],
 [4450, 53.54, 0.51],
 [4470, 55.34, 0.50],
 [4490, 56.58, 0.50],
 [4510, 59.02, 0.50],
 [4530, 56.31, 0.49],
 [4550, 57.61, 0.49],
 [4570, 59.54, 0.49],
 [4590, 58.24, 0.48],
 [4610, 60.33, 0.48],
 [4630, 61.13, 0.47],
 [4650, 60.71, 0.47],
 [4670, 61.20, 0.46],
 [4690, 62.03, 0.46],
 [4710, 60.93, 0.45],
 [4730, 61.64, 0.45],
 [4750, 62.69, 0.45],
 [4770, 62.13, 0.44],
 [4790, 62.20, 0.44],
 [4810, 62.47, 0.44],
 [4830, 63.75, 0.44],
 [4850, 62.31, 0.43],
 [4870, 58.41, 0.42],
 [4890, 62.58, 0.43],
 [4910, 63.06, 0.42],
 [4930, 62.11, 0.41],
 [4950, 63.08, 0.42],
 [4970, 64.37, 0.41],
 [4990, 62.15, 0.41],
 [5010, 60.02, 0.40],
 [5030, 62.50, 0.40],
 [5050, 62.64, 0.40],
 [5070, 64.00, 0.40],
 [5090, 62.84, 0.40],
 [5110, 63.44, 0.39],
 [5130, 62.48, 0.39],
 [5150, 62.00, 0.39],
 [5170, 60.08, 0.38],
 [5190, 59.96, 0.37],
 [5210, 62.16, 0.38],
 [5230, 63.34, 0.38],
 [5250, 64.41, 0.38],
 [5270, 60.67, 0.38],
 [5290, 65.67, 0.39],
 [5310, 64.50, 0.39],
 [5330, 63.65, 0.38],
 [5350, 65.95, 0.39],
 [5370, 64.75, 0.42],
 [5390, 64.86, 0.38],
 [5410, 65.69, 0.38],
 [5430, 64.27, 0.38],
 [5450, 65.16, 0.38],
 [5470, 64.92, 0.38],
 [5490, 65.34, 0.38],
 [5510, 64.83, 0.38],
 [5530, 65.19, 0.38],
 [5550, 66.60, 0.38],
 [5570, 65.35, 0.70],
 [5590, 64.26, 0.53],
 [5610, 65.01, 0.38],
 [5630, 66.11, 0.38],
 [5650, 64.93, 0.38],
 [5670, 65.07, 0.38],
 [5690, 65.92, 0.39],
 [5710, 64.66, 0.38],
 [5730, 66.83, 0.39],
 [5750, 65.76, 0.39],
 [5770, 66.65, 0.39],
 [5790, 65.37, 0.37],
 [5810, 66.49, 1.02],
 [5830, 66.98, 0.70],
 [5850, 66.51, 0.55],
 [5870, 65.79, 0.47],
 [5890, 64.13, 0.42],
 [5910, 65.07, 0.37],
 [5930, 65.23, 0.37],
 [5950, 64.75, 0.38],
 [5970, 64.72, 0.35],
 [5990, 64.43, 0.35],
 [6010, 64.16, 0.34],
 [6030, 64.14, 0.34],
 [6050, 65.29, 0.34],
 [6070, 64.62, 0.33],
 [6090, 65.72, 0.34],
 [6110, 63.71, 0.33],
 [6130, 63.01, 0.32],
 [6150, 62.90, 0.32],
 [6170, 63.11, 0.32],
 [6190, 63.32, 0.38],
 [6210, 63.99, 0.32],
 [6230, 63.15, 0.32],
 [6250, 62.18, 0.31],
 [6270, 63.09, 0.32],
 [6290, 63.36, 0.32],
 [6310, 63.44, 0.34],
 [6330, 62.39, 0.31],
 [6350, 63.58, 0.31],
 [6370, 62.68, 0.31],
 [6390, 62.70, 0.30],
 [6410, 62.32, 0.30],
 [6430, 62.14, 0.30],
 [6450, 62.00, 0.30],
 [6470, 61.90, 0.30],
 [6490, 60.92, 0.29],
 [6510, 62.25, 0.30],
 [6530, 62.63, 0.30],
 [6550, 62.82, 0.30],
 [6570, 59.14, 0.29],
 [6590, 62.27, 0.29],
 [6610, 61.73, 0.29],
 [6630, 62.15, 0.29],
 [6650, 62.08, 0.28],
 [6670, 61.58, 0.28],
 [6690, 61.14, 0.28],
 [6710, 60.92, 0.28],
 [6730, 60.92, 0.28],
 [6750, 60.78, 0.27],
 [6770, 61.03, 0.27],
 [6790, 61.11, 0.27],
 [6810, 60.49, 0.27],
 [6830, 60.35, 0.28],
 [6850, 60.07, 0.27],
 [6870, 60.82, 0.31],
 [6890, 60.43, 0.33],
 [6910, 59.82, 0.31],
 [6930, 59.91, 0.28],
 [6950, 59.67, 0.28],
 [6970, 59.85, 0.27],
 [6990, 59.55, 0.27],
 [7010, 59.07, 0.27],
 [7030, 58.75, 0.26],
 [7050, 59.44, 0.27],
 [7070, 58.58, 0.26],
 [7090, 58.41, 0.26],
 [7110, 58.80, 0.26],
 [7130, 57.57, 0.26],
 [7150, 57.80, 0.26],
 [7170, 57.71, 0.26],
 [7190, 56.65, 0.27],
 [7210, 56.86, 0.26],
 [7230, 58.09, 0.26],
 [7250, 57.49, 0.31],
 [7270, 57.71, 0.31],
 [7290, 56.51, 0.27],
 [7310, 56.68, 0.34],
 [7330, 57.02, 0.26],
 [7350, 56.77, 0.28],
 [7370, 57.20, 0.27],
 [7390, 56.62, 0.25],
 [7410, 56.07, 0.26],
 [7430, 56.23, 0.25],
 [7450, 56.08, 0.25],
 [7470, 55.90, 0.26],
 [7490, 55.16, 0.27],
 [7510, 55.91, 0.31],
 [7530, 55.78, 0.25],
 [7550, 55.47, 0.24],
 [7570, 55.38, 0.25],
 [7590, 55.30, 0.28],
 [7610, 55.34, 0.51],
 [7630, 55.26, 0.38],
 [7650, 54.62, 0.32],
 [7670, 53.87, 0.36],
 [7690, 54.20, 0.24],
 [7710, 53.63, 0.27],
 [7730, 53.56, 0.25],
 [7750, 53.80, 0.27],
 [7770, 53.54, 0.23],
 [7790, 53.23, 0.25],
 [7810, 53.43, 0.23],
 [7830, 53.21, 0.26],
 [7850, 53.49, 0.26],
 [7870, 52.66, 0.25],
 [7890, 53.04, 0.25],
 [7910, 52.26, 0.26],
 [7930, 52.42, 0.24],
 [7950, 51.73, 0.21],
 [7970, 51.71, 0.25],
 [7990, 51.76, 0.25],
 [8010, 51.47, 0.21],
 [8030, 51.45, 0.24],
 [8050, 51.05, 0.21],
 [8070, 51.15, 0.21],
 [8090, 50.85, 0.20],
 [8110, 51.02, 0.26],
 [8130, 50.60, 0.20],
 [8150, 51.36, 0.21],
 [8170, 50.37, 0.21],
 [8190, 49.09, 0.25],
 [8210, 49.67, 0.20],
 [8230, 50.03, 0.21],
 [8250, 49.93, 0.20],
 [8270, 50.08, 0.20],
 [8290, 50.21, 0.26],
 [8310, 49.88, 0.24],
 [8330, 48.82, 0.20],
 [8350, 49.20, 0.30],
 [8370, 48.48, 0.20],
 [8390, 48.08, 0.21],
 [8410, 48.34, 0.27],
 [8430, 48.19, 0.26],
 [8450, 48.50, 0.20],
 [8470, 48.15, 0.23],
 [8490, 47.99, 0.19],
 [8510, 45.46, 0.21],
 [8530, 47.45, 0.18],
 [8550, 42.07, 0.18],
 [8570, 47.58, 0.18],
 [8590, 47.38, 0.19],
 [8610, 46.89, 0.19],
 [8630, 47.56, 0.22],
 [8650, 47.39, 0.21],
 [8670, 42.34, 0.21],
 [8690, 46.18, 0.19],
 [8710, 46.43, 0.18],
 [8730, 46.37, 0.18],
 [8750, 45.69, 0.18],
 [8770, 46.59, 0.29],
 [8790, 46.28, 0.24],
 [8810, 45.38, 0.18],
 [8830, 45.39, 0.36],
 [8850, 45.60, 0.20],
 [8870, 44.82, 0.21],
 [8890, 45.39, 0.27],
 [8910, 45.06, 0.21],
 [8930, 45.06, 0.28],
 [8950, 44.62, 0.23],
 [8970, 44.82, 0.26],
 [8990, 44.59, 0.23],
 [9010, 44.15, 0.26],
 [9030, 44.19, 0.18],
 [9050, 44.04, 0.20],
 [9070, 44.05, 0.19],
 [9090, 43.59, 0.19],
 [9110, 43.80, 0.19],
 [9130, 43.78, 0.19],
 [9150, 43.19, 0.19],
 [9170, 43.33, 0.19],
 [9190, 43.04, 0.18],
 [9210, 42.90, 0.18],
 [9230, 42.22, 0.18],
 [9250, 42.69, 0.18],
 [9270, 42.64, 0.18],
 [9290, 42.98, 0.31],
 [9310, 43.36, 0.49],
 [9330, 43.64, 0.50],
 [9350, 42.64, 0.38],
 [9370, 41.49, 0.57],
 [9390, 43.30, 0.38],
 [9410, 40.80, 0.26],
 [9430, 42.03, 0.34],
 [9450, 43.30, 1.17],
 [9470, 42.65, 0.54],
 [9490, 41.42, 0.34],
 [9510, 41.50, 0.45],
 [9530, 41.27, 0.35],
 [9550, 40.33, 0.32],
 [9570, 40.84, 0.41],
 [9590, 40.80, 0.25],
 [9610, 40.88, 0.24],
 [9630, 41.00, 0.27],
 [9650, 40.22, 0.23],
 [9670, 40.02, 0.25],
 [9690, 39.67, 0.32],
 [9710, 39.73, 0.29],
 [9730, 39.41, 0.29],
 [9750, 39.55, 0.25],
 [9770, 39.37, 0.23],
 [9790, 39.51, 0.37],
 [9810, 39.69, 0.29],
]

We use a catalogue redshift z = 0.000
